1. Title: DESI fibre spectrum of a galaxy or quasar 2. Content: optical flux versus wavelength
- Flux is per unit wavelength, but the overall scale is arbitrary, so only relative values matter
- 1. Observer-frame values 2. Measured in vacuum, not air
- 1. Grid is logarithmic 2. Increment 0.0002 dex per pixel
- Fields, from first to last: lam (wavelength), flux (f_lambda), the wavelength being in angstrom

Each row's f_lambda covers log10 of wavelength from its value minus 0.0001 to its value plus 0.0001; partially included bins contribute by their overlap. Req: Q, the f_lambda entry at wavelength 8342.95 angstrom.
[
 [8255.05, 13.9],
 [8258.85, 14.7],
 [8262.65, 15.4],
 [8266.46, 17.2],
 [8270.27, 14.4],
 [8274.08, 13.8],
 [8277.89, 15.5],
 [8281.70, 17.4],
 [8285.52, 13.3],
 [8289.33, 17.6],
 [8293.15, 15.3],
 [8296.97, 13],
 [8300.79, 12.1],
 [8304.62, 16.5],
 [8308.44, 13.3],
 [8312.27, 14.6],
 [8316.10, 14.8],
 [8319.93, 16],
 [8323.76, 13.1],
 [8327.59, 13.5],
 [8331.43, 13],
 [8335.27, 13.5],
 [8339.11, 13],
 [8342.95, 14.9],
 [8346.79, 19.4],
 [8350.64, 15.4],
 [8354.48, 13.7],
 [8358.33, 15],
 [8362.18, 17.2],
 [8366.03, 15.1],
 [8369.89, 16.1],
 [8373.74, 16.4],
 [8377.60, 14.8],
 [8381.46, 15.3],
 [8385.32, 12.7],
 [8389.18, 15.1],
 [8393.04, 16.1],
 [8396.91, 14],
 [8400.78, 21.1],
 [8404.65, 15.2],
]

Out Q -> 14.9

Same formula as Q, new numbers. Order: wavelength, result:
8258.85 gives 14.7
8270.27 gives 14.4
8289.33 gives 17.6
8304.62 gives 16.5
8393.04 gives 16.1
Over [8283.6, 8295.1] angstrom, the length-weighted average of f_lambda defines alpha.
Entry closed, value 15.4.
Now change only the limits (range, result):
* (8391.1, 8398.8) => 15.1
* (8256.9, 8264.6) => 15.1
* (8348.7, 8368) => 15.3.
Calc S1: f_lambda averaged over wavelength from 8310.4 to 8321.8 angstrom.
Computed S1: 15.1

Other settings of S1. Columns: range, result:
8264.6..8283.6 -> 15.7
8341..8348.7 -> 17.1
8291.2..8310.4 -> 14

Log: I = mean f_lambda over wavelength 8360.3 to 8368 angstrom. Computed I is 16.1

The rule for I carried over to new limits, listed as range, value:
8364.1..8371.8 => 15.6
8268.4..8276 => 14.1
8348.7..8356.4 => 14.6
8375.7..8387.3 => 14.3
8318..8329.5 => 14.2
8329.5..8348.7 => 14.8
